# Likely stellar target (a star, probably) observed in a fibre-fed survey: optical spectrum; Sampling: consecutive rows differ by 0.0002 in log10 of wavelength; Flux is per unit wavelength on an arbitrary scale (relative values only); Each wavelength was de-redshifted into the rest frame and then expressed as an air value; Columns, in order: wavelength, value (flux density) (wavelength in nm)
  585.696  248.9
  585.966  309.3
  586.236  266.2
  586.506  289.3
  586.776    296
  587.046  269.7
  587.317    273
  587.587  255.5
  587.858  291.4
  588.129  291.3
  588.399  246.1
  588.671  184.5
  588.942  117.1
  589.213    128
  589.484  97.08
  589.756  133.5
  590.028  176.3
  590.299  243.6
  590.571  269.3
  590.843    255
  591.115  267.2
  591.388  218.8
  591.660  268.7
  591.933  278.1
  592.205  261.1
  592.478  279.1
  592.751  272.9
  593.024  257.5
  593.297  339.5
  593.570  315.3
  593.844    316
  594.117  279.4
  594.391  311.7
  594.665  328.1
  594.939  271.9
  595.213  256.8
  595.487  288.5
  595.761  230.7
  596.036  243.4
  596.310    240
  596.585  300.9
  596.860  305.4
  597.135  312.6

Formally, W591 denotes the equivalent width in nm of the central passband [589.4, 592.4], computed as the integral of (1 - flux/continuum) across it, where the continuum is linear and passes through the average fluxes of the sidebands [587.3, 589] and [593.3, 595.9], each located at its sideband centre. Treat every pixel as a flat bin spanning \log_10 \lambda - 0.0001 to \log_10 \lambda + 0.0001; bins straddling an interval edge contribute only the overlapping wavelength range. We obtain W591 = 0.40 nm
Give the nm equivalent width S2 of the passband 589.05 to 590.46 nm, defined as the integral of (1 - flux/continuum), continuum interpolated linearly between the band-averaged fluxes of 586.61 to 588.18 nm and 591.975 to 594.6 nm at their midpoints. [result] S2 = 0.63 nm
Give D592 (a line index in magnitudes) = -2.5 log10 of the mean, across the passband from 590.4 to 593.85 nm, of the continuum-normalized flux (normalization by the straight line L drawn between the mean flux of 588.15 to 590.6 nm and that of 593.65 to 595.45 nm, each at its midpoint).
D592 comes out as -0.15 mag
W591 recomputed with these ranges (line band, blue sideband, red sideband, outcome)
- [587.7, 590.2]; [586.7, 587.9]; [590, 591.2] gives 0.73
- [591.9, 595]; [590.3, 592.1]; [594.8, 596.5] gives -0.43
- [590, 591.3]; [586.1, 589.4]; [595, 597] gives 0.01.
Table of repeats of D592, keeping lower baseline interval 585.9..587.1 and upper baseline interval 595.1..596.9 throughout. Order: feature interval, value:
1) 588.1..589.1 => 0.37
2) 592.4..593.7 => -0.09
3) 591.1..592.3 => 0.07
